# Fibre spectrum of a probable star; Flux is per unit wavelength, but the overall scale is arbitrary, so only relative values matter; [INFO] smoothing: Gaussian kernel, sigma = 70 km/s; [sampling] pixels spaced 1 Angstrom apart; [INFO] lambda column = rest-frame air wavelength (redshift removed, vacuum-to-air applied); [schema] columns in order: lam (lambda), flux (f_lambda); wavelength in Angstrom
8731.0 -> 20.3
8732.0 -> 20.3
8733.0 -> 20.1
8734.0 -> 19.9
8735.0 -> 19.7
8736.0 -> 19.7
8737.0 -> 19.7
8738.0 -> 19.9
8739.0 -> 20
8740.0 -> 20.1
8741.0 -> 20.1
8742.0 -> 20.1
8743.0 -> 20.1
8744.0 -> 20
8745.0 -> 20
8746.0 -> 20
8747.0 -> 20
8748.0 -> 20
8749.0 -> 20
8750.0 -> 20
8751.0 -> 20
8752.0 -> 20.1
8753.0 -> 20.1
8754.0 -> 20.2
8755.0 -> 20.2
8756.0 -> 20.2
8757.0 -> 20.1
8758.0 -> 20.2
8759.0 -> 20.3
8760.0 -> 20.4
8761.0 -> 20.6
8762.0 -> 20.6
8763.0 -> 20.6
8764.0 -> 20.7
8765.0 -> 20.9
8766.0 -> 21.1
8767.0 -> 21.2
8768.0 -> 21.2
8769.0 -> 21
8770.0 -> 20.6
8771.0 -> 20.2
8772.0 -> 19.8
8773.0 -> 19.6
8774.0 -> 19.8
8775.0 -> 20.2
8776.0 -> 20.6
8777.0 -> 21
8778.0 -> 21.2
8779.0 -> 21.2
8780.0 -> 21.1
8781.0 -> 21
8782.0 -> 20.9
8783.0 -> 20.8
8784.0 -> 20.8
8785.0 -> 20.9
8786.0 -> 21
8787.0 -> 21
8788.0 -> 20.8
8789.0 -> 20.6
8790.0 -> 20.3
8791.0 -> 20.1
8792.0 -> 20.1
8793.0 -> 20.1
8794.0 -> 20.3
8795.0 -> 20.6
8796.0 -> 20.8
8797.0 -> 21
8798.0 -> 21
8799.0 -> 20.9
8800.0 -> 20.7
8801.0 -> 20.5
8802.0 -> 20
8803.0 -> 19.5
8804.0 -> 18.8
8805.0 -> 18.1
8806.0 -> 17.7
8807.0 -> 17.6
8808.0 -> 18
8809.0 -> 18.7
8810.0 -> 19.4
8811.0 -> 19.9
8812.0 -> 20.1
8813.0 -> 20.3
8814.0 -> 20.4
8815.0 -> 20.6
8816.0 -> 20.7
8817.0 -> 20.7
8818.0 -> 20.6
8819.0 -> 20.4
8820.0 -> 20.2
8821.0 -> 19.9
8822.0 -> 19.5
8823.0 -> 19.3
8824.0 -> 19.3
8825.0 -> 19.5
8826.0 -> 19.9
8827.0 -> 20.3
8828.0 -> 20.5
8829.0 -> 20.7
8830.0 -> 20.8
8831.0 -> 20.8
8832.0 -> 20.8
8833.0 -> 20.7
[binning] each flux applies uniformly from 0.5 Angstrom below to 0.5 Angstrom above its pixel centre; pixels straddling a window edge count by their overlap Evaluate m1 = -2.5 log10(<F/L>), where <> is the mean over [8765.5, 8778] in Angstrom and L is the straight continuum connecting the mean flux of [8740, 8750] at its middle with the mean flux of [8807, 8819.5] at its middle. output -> -0.03 mag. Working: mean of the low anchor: 20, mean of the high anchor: 19.9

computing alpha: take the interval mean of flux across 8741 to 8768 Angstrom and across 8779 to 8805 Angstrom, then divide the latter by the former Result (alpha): 1.01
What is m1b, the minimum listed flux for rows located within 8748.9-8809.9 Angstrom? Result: 17.6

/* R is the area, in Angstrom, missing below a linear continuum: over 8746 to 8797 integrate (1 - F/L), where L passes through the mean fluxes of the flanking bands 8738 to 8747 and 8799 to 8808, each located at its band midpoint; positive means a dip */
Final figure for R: -2.3 Angstrom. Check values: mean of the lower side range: 20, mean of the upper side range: 19.1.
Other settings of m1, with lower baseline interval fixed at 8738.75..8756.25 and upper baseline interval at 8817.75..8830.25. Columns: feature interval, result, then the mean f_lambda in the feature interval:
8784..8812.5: 0.00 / 20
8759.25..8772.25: -0.03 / 20.7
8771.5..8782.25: -0.03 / 20.6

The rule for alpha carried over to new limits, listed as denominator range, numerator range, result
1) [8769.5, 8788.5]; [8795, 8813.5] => 0.95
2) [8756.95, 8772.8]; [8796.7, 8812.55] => 0.95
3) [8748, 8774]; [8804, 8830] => 0.97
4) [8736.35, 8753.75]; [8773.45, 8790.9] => 1.04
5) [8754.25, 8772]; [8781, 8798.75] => 1.00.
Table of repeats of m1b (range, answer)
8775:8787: 20.2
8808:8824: 18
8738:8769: 19.9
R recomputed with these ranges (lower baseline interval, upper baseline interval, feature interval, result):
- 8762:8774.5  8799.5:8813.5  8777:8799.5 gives -1.0 Angstrom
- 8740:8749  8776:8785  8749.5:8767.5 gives 0.0 Angstrom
